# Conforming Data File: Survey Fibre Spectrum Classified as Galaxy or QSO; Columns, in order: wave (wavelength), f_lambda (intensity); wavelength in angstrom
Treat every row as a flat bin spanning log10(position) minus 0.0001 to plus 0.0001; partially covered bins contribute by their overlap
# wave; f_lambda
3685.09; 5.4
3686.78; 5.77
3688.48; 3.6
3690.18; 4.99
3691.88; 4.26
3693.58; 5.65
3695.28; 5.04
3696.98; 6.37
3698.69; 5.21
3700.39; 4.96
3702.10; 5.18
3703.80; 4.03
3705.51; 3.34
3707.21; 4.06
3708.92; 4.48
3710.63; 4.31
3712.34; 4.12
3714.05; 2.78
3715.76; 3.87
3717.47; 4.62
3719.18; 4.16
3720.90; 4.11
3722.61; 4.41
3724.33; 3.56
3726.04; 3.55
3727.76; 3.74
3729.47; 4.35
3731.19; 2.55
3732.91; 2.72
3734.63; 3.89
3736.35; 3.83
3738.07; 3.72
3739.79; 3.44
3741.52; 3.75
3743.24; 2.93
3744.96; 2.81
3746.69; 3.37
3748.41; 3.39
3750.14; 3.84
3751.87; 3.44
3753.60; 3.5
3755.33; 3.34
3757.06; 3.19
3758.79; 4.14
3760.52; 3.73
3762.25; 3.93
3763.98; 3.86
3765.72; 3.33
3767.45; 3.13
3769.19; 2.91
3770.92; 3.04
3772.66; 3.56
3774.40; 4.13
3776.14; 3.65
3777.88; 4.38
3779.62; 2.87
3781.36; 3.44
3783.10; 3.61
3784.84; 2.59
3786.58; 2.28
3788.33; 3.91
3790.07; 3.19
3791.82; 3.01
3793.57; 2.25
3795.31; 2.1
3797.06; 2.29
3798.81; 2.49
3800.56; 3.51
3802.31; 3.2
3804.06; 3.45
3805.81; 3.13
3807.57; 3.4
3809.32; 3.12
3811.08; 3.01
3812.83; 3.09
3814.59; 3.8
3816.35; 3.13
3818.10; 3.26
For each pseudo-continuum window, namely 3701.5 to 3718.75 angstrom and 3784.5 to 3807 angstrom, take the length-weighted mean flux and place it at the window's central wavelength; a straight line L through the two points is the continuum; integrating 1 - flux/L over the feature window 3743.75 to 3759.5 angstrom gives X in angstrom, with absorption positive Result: 0.3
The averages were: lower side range 4.07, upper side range 2.89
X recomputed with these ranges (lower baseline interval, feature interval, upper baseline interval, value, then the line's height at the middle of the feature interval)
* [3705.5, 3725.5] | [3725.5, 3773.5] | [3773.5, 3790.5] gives 3.1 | 3.7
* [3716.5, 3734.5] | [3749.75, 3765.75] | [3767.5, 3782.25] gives -0.3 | 3.58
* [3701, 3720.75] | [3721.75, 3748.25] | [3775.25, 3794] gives 2.1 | 3.81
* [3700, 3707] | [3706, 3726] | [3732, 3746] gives -0.2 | 3.98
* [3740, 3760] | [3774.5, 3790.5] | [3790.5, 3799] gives -3.7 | 2.73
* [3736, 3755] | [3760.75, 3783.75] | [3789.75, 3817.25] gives -2.1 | 3.24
